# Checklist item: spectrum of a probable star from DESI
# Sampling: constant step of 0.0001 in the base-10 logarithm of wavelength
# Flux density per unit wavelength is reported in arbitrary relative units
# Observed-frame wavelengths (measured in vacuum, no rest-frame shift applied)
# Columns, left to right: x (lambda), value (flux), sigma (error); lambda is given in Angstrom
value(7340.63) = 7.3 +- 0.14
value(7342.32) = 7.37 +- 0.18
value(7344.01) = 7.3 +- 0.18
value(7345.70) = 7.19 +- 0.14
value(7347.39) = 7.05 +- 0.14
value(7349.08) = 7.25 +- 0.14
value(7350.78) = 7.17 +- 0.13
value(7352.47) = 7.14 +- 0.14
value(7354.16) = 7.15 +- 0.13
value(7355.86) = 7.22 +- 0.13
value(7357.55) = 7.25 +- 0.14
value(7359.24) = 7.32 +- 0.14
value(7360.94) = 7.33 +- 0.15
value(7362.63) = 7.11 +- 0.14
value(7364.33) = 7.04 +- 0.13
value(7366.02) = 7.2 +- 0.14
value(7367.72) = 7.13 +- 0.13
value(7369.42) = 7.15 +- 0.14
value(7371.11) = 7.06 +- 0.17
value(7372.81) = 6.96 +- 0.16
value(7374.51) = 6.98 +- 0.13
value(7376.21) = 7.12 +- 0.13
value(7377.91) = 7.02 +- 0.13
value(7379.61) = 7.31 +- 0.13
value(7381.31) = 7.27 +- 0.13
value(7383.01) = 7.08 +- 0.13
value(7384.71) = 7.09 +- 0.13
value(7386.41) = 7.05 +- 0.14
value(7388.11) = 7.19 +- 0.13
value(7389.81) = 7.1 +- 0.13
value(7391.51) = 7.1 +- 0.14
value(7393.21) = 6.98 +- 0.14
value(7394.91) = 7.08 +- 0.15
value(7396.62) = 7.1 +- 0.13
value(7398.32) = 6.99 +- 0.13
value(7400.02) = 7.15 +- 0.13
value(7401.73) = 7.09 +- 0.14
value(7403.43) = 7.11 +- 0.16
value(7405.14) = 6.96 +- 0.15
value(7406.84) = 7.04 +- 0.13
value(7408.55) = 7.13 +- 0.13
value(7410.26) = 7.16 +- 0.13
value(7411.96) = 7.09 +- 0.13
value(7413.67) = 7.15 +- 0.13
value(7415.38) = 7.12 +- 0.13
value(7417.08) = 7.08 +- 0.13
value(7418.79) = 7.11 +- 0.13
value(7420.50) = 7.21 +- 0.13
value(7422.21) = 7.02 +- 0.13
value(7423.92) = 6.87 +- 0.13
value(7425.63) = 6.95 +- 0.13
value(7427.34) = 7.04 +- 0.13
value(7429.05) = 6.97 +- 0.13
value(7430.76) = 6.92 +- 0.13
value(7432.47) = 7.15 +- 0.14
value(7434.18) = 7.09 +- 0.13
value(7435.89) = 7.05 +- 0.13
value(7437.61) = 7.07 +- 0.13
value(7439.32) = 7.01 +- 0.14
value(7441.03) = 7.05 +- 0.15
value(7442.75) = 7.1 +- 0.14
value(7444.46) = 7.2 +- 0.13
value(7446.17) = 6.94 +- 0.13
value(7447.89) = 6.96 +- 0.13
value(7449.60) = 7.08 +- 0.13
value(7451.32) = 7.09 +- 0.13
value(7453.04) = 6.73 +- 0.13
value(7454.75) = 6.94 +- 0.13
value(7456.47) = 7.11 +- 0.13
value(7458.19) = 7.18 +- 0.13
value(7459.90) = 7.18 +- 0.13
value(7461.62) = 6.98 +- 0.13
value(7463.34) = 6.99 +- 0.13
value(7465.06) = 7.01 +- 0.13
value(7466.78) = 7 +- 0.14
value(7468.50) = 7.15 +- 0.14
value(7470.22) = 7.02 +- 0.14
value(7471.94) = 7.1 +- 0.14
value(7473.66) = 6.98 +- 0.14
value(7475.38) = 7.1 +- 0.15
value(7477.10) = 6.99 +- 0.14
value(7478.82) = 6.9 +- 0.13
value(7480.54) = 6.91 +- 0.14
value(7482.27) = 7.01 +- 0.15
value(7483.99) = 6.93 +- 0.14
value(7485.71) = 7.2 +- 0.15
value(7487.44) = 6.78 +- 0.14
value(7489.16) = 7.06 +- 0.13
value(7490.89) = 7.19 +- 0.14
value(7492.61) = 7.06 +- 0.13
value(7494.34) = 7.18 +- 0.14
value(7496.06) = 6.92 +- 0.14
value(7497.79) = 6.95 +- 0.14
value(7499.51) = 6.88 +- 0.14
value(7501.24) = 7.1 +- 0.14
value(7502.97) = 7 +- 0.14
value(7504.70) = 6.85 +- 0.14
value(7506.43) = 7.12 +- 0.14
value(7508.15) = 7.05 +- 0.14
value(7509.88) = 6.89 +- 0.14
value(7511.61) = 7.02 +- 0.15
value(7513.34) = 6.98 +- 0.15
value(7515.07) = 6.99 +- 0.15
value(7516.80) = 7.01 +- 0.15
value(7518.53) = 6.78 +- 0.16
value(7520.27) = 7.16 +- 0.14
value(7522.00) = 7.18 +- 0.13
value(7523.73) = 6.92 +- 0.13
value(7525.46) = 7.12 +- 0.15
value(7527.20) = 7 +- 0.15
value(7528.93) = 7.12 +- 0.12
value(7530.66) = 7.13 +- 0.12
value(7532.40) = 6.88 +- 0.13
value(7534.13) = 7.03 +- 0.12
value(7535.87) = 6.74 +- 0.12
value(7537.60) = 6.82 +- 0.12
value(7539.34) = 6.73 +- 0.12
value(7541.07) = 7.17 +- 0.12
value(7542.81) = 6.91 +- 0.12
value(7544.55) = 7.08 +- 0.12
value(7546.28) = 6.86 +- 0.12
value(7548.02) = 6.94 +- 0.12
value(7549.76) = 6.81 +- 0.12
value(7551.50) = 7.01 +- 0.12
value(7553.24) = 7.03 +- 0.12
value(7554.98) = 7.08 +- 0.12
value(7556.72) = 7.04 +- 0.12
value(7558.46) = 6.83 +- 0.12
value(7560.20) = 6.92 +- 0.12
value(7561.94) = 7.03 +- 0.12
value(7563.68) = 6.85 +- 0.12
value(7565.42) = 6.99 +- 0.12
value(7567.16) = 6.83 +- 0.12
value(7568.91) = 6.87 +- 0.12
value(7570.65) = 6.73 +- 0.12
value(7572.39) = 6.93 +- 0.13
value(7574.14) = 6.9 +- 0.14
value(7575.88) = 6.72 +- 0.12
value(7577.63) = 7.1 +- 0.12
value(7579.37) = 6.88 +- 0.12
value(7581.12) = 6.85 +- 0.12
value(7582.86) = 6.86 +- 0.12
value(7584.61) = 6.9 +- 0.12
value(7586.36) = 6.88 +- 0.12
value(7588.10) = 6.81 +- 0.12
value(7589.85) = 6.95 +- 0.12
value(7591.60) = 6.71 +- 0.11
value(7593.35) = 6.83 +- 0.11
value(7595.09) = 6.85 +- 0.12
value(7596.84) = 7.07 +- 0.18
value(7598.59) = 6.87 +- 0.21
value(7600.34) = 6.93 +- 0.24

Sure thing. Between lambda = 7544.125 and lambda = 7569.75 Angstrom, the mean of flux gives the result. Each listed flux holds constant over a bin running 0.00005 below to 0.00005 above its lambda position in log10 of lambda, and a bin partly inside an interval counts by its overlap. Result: 6.94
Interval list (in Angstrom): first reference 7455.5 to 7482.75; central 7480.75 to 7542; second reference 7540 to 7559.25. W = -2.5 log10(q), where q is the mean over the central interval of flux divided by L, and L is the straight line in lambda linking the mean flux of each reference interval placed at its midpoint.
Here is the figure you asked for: 0.00 mag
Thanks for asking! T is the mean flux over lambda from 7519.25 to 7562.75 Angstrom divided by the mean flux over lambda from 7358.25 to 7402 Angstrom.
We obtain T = 0.98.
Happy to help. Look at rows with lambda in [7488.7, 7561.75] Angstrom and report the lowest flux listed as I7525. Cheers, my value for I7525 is 6.73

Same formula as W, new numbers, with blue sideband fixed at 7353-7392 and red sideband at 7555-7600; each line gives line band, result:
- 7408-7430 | 0.00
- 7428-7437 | 0.01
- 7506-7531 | -0.01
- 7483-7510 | 0.00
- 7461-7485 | 0.00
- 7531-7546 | 0.00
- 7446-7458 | 0.01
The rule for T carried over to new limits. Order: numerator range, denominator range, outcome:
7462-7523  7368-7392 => 0.99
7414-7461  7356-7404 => 0.99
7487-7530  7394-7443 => 0.99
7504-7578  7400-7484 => 0.99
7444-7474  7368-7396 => 0.99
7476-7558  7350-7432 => 0.98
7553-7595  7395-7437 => 0.98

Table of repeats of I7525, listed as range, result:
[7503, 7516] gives 6.85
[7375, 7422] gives 6.96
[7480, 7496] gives 6.78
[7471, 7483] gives 6.9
